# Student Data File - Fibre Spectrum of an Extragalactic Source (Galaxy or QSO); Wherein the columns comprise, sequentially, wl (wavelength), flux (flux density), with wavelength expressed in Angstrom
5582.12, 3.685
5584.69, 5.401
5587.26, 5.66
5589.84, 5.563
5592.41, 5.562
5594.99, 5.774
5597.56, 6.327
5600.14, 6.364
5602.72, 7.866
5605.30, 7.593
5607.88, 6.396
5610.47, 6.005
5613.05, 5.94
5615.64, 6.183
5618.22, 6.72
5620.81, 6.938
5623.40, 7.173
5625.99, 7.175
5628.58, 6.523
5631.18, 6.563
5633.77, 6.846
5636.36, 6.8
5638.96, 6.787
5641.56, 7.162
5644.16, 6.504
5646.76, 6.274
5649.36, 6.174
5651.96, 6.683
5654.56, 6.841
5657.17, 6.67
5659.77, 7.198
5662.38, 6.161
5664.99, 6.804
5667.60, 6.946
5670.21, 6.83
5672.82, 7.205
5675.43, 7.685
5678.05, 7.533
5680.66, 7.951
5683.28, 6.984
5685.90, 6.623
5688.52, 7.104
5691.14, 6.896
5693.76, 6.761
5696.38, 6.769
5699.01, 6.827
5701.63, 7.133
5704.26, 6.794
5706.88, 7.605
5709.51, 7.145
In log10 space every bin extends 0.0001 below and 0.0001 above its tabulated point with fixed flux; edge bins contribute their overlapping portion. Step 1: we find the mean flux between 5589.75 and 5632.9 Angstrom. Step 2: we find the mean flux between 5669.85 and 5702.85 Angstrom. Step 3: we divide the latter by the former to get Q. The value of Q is 1.09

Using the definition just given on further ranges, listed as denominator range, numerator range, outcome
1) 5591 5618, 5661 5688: 1.10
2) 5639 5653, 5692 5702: 1.04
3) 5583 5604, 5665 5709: 1.18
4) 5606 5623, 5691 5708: 1.08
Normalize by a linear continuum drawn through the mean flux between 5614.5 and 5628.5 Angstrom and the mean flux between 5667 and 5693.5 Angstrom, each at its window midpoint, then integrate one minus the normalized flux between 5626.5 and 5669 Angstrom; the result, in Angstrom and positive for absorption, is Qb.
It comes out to 1.7 Angstrom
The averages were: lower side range 6.82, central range 6.69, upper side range 7.17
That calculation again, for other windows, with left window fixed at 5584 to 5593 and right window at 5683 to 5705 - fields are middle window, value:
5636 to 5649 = -0.90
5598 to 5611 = -2.50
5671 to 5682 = -1.49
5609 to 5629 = -2.17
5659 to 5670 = -0.44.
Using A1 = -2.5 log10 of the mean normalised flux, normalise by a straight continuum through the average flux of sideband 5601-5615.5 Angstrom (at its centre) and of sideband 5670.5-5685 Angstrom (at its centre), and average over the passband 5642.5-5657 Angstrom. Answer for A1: 0.09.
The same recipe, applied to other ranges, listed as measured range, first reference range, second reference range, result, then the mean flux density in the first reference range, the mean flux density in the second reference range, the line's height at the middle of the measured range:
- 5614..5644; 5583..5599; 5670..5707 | -0.09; 5.67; 7.11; 6.23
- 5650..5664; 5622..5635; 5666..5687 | 0.06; 6.86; 7.22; 7.07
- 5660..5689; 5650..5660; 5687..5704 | -0.04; 6.77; 6.9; 6.83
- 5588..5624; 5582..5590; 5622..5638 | -0.08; 5.21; 6.85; 5.95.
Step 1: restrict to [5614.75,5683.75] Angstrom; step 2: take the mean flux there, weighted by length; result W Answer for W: 6.87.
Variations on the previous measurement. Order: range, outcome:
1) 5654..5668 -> 6.75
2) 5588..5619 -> 6.34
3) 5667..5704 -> 7.08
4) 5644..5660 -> 6.59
